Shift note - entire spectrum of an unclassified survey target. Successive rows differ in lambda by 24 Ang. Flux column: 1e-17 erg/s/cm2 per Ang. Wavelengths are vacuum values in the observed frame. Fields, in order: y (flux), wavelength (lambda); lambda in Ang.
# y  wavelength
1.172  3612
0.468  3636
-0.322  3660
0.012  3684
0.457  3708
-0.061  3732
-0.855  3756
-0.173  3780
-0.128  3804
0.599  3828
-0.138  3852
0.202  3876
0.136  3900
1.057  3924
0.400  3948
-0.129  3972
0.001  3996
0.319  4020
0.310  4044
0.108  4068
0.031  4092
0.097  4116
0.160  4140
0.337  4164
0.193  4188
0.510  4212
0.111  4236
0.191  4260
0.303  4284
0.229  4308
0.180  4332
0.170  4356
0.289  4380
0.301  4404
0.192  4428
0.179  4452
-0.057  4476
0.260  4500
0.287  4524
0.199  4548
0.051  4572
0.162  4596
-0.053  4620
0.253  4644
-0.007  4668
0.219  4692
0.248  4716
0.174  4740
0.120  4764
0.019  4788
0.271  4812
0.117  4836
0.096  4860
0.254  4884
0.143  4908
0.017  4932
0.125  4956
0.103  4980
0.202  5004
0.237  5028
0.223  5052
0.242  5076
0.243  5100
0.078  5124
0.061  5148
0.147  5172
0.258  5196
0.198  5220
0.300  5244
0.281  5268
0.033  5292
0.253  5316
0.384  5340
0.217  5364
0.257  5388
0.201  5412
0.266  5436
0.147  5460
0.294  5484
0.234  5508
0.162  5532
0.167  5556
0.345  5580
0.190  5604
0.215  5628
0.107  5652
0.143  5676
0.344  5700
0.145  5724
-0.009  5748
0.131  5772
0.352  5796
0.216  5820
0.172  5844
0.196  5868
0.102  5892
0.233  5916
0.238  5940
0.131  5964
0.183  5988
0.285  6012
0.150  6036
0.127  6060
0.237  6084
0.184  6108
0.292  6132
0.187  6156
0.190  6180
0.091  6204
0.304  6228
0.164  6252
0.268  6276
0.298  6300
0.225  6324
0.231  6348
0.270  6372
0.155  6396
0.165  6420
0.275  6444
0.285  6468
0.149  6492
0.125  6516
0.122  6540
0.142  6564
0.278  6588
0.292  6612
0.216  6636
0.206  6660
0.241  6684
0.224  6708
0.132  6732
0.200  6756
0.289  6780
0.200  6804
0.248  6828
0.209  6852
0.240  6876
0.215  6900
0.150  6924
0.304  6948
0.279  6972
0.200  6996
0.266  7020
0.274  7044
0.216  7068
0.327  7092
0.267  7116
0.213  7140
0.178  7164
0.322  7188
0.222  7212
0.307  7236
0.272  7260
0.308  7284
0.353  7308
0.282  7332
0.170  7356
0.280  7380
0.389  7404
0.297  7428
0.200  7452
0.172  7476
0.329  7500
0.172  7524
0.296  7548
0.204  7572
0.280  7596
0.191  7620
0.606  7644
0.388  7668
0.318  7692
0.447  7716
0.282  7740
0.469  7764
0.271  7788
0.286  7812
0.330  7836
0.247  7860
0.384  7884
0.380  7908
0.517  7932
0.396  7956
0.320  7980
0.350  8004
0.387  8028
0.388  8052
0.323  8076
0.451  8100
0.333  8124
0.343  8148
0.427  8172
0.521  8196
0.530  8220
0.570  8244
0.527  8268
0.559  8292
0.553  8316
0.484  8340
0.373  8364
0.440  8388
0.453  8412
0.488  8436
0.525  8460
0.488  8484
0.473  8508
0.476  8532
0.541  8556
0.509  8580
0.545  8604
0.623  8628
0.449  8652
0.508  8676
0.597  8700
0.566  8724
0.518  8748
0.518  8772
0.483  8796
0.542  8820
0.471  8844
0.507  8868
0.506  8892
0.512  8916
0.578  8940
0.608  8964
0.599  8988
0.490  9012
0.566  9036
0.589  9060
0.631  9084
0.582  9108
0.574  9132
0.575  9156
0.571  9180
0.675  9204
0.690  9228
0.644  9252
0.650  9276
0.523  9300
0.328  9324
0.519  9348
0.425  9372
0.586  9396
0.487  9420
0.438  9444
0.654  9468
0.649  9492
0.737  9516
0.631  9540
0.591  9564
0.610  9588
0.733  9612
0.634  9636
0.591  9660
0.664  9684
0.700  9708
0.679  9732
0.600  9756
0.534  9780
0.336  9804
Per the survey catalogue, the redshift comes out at 1.05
